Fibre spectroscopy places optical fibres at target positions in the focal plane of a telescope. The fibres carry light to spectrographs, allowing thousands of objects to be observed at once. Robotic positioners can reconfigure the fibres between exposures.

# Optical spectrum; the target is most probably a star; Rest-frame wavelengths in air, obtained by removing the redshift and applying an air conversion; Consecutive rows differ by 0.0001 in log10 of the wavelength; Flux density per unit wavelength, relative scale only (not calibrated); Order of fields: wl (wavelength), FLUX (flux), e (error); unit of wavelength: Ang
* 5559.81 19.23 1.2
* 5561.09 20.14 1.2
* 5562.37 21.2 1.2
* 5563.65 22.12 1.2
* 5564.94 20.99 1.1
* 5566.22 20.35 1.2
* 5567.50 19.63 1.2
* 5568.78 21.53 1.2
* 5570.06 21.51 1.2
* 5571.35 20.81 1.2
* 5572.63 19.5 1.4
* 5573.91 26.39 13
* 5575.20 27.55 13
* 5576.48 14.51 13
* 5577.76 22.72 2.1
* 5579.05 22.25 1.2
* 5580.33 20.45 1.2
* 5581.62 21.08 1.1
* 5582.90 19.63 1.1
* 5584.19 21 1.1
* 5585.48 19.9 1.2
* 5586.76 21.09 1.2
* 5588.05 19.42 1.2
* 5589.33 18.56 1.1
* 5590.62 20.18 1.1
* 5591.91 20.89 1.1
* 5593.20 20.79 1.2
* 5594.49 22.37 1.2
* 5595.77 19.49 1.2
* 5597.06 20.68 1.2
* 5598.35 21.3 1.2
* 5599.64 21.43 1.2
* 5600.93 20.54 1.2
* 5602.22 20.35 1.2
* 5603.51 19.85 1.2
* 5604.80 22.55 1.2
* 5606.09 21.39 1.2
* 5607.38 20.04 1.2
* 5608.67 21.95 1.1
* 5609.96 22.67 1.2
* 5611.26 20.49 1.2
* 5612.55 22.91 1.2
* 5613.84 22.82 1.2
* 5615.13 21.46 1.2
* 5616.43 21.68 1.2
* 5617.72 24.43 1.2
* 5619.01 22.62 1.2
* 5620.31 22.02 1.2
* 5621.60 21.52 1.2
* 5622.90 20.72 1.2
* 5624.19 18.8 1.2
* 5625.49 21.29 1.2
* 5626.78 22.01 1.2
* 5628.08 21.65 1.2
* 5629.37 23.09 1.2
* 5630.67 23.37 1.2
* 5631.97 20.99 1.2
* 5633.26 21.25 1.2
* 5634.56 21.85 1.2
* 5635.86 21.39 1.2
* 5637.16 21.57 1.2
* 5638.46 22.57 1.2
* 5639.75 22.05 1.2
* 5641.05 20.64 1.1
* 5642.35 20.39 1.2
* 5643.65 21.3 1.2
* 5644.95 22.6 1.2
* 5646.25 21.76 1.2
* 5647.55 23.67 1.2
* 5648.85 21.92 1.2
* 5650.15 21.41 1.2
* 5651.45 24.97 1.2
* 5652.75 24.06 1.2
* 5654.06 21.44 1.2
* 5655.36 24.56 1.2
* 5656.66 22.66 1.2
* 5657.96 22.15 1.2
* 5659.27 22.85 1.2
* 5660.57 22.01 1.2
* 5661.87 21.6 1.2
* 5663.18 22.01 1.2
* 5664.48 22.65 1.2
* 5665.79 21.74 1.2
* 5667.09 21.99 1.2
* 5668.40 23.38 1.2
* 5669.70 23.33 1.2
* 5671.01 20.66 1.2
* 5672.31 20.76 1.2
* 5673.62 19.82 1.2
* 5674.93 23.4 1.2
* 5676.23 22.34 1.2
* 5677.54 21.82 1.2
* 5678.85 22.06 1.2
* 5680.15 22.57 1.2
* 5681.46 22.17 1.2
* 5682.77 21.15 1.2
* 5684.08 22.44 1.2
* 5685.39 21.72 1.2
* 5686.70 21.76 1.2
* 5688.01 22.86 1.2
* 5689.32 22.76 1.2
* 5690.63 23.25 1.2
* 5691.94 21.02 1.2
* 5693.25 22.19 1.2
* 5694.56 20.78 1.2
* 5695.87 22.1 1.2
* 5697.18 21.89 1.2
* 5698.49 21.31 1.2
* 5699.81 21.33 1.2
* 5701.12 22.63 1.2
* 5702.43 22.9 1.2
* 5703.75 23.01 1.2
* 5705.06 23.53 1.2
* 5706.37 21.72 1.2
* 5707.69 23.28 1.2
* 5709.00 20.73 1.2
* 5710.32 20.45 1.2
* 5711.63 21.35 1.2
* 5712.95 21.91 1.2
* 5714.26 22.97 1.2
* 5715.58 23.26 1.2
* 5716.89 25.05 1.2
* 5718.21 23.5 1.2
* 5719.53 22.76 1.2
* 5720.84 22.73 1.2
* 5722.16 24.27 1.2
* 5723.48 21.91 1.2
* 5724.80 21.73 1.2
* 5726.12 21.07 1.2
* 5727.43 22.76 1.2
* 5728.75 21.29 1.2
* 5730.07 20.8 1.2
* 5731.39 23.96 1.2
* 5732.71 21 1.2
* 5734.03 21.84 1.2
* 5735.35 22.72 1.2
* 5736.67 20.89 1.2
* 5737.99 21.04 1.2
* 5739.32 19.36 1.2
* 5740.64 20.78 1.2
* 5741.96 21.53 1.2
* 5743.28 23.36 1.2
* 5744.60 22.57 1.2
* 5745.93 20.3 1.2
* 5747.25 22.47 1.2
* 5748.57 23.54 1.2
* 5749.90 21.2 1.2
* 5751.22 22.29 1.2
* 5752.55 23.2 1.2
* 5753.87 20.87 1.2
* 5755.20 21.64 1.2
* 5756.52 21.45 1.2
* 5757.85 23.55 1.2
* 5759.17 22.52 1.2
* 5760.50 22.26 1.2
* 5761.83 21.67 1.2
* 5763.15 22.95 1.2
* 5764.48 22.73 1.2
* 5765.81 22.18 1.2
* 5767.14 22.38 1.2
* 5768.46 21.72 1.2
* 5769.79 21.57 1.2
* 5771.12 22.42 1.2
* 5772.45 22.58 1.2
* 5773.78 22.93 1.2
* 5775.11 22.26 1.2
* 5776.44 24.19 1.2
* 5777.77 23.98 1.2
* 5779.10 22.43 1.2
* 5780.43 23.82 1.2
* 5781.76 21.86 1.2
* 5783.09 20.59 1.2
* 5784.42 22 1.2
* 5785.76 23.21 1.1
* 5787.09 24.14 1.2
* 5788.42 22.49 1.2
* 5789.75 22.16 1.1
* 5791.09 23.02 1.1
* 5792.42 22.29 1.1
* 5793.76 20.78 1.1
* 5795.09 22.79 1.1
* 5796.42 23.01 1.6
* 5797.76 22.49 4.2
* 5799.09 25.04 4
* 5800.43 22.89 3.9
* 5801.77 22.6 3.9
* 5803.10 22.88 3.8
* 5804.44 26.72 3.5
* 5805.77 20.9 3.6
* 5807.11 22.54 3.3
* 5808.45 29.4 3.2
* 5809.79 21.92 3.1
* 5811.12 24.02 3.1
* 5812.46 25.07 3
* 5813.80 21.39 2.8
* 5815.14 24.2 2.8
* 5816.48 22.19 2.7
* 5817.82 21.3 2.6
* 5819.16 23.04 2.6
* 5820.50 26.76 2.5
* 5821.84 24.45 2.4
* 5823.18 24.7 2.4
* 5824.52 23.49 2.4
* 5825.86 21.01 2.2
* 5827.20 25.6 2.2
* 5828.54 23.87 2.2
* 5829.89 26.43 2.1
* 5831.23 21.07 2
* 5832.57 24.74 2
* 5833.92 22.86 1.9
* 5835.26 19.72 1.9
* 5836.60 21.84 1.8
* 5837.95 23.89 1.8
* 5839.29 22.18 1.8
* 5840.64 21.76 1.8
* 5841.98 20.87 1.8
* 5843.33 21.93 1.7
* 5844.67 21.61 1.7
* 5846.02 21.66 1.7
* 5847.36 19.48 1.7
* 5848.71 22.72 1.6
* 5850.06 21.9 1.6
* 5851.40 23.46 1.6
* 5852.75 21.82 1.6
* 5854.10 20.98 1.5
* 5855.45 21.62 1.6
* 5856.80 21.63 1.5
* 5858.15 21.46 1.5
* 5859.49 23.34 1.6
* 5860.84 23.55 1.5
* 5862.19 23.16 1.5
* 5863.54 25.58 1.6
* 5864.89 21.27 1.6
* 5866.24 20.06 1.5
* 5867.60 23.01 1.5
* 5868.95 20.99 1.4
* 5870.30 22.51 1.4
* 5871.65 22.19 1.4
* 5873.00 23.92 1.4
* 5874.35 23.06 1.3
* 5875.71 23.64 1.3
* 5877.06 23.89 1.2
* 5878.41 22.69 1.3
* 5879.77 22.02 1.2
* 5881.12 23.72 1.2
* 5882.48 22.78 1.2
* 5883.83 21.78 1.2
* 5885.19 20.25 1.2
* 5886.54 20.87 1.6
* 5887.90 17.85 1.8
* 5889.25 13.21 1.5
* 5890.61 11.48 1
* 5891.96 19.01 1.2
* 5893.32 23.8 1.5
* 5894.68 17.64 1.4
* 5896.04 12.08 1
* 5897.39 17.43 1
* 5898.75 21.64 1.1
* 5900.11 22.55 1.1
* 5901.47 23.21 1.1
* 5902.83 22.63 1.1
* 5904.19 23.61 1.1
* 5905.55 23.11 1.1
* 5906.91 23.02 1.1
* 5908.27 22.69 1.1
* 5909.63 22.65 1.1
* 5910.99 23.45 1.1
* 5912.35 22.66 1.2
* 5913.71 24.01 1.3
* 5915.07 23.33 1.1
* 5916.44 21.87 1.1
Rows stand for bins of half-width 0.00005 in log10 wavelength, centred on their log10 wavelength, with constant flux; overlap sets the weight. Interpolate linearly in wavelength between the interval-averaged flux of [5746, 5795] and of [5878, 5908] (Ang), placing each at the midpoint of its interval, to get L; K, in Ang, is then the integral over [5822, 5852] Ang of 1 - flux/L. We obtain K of -1.9 Ang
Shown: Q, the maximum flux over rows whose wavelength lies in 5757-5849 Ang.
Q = 29.4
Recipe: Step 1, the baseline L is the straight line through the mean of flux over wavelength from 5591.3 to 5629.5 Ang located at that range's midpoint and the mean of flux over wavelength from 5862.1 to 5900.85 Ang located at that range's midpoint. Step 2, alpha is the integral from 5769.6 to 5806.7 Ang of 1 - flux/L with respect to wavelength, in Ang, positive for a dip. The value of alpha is -3.2 Ang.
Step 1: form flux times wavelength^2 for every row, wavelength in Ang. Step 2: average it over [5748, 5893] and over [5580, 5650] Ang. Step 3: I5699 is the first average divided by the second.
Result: 1.13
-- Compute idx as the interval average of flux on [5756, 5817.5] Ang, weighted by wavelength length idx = 22.9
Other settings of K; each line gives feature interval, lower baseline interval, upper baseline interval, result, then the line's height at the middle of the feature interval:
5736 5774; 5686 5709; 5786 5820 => 1.3 Ang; 22.7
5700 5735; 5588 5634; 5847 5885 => -0.9 Ang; 21.8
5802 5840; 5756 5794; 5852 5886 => -1.7 Ang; 22.5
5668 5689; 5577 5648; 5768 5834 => 0.0 Ang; 22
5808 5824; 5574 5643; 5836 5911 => -1.8 Ang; 21.5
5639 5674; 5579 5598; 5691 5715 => -1.3 Ang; 21.4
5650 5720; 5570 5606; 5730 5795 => -2.1 Ang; 21.7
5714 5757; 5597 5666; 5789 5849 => 0.7 Ang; 22.5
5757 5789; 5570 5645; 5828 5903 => -1.7 Ang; 21.5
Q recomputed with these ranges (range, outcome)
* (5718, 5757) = 24.27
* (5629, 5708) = 24.97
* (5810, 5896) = 26.76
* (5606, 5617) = 22.91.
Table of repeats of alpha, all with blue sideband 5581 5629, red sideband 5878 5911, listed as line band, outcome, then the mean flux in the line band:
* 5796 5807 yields -1.4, 23.3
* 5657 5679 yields -1.1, 22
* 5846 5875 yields -2.3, 22.3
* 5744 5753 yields -0.6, 22.2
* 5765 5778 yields -1.1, 22.6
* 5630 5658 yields -1.5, 22.2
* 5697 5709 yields -0.8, 22.3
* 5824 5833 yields -1.3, 23.7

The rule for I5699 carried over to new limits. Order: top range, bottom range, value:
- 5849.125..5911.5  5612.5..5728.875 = 1.04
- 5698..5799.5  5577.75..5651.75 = 1.09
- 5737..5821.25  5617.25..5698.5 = 1.07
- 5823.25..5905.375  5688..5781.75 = 1.02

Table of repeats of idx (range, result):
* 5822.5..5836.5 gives 23.3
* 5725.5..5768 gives 21.9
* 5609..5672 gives 22.1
